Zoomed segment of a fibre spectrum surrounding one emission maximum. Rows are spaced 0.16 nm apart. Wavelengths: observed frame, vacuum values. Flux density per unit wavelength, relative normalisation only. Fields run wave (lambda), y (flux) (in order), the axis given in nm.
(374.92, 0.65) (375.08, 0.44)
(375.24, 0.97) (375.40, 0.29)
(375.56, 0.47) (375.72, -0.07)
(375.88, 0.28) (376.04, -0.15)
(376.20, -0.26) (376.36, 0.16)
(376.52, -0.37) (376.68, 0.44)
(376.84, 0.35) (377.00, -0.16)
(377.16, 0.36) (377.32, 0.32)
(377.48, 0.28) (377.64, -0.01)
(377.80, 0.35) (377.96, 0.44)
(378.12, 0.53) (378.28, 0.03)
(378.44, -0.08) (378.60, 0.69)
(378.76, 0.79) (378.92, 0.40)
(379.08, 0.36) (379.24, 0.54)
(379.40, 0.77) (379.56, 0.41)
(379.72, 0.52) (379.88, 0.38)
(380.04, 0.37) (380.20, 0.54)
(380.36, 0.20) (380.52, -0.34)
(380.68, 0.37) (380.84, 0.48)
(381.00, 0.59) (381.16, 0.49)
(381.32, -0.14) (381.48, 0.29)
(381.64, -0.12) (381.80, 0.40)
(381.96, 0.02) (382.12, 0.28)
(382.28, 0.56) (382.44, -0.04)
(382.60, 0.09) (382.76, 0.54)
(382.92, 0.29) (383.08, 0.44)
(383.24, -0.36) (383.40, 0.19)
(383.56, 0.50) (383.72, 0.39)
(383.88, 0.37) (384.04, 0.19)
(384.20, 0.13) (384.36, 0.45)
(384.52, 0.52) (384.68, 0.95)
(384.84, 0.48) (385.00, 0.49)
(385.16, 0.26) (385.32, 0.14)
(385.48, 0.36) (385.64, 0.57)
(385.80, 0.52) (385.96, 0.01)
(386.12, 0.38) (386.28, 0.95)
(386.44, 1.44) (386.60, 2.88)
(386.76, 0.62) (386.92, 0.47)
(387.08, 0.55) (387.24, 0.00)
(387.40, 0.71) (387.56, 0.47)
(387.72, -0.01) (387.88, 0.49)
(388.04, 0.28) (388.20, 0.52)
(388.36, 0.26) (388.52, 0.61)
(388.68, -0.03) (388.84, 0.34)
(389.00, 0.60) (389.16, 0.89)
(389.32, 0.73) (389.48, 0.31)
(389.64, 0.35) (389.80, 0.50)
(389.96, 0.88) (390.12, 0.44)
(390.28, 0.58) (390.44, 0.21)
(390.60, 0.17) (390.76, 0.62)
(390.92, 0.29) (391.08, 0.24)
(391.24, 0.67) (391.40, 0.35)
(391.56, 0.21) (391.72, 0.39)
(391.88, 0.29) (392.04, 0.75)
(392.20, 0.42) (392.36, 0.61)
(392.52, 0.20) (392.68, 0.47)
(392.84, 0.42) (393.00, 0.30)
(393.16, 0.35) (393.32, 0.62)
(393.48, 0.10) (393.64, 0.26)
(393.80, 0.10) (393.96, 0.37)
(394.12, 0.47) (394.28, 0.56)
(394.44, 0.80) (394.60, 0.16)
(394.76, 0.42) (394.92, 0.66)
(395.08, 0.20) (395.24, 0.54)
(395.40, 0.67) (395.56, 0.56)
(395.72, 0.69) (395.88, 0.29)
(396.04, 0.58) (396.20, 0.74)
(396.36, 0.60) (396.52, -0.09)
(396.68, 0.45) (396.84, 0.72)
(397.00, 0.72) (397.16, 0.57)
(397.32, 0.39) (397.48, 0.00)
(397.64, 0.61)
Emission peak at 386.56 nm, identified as [O II] 3727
